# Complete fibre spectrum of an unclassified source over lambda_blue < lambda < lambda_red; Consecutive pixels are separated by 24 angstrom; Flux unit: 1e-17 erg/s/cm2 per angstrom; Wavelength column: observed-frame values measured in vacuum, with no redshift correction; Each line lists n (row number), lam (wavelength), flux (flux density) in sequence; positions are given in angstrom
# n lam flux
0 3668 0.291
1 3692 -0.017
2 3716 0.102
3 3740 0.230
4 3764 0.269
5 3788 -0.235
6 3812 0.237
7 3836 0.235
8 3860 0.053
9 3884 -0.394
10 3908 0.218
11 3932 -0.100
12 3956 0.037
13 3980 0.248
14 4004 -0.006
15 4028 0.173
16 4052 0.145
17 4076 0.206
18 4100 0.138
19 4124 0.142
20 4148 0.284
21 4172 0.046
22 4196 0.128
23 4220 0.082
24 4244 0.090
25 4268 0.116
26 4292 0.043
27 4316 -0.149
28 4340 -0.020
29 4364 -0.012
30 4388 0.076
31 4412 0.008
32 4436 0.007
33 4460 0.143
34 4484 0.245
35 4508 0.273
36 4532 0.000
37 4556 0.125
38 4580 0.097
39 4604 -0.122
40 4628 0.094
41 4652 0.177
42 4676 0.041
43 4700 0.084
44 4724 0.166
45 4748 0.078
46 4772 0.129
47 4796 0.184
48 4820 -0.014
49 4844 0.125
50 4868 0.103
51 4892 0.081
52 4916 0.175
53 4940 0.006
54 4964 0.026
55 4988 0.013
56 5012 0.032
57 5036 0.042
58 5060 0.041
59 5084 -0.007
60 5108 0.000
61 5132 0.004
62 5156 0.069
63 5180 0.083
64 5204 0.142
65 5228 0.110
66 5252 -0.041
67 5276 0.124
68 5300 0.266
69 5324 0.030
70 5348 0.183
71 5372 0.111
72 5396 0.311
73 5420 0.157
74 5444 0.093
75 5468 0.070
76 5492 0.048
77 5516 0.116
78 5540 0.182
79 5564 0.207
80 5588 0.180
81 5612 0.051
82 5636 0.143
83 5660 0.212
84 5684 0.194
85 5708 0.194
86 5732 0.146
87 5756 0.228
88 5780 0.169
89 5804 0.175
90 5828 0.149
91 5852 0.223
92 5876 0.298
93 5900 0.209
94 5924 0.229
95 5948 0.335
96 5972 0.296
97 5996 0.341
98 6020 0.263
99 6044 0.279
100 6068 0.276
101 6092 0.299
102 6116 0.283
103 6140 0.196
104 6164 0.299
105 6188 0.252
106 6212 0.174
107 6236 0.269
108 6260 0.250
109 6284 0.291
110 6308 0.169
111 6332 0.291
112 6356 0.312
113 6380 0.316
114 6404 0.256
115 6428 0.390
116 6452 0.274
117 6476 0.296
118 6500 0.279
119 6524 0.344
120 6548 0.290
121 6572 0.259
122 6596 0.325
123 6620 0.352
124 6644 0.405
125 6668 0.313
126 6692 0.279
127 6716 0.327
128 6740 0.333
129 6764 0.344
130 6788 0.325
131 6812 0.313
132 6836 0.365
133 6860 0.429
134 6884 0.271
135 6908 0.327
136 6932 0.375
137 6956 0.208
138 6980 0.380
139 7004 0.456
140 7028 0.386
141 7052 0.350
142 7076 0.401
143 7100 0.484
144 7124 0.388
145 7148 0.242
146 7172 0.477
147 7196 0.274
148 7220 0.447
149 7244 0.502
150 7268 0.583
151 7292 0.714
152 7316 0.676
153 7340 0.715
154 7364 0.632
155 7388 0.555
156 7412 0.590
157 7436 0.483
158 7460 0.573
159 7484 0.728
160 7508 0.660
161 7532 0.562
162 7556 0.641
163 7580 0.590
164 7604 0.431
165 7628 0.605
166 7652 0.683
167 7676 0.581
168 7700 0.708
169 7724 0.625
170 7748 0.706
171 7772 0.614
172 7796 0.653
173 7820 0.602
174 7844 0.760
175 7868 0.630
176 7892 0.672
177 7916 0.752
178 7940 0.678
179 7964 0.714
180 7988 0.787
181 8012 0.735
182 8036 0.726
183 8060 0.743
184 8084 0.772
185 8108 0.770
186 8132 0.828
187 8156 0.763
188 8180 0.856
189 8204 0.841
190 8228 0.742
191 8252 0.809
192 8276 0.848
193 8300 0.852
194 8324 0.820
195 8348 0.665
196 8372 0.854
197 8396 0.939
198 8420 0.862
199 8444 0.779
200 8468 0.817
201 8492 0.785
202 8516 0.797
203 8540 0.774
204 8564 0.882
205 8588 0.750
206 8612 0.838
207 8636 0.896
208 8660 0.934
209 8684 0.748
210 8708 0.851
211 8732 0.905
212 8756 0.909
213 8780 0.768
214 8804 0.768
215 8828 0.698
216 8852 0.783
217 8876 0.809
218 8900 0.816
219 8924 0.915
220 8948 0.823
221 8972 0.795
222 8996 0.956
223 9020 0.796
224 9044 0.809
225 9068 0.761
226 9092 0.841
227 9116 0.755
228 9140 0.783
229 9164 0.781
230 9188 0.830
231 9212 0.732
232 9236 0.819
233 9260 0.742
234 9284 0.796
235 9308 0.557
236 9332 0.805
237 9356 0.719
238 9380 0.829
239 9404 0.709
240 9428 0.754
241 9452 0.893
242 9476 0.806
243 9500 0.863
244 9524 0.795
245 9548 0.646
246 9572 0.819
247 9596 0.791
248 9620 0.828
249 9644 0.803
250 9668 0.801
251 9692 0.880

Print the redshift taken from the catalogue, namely 0.815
